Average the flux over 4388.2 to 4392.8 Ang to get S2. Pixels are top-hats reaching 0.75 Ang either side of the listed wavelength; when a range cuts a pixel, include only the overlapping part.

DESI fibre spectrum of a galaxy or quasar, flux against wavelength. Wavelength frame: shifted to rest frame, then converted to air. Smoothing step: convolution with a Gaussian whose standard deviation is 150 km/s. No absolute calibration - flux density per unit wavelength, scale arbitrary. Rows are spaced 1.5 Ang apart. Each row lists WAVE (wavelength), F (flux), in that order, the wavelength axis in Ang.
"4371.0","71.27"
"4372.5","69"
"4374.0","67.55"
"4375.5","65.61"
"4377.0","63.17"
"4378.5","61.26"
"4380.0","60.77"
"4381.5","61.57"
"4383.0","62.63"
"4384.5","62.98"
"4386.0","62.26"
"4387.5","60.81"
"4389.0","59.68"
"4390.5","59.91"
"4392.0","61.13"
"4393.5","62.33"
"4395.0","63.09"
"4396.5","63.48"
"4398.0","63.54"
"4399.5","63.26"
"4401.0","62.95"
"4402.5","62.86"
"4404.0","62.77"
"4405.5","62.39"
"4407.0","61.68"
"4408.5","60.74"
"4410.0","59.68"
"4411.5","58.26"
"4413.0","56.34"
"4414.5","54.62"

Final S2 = 60.3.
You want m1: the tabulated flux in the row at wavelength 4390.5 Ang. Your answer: 59.91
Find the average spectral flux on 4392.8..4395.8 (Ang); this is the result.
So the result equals 62.7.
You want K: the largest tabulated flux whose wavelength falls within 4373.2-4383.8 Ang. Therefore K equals 67.55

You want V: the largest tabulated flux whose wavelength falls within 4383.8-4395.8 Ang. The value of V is 63.09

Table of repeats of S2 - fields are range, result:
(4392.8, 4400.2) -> 63.1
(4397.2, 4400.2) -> 63.4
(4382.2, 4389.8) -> 61.7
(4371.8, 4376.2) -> 67.4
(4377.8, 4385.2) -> 61.8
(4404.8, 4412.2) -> 60.6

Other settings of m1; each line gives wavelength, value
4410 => 59.68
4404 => 62.77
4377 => 63.17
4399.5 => 63.26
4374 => 67.55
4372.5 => 69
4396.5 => 63.48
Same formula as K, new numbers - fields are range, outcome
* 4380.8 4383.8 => 62.63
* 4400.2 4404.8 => 62.95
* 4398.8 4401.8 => 63.26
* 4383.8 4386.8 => 62.98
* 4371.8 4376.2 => 69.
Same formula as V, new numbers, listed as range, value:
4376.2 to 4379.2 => 63.17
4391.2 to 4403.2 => 63.54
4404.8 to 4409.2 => 62.39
